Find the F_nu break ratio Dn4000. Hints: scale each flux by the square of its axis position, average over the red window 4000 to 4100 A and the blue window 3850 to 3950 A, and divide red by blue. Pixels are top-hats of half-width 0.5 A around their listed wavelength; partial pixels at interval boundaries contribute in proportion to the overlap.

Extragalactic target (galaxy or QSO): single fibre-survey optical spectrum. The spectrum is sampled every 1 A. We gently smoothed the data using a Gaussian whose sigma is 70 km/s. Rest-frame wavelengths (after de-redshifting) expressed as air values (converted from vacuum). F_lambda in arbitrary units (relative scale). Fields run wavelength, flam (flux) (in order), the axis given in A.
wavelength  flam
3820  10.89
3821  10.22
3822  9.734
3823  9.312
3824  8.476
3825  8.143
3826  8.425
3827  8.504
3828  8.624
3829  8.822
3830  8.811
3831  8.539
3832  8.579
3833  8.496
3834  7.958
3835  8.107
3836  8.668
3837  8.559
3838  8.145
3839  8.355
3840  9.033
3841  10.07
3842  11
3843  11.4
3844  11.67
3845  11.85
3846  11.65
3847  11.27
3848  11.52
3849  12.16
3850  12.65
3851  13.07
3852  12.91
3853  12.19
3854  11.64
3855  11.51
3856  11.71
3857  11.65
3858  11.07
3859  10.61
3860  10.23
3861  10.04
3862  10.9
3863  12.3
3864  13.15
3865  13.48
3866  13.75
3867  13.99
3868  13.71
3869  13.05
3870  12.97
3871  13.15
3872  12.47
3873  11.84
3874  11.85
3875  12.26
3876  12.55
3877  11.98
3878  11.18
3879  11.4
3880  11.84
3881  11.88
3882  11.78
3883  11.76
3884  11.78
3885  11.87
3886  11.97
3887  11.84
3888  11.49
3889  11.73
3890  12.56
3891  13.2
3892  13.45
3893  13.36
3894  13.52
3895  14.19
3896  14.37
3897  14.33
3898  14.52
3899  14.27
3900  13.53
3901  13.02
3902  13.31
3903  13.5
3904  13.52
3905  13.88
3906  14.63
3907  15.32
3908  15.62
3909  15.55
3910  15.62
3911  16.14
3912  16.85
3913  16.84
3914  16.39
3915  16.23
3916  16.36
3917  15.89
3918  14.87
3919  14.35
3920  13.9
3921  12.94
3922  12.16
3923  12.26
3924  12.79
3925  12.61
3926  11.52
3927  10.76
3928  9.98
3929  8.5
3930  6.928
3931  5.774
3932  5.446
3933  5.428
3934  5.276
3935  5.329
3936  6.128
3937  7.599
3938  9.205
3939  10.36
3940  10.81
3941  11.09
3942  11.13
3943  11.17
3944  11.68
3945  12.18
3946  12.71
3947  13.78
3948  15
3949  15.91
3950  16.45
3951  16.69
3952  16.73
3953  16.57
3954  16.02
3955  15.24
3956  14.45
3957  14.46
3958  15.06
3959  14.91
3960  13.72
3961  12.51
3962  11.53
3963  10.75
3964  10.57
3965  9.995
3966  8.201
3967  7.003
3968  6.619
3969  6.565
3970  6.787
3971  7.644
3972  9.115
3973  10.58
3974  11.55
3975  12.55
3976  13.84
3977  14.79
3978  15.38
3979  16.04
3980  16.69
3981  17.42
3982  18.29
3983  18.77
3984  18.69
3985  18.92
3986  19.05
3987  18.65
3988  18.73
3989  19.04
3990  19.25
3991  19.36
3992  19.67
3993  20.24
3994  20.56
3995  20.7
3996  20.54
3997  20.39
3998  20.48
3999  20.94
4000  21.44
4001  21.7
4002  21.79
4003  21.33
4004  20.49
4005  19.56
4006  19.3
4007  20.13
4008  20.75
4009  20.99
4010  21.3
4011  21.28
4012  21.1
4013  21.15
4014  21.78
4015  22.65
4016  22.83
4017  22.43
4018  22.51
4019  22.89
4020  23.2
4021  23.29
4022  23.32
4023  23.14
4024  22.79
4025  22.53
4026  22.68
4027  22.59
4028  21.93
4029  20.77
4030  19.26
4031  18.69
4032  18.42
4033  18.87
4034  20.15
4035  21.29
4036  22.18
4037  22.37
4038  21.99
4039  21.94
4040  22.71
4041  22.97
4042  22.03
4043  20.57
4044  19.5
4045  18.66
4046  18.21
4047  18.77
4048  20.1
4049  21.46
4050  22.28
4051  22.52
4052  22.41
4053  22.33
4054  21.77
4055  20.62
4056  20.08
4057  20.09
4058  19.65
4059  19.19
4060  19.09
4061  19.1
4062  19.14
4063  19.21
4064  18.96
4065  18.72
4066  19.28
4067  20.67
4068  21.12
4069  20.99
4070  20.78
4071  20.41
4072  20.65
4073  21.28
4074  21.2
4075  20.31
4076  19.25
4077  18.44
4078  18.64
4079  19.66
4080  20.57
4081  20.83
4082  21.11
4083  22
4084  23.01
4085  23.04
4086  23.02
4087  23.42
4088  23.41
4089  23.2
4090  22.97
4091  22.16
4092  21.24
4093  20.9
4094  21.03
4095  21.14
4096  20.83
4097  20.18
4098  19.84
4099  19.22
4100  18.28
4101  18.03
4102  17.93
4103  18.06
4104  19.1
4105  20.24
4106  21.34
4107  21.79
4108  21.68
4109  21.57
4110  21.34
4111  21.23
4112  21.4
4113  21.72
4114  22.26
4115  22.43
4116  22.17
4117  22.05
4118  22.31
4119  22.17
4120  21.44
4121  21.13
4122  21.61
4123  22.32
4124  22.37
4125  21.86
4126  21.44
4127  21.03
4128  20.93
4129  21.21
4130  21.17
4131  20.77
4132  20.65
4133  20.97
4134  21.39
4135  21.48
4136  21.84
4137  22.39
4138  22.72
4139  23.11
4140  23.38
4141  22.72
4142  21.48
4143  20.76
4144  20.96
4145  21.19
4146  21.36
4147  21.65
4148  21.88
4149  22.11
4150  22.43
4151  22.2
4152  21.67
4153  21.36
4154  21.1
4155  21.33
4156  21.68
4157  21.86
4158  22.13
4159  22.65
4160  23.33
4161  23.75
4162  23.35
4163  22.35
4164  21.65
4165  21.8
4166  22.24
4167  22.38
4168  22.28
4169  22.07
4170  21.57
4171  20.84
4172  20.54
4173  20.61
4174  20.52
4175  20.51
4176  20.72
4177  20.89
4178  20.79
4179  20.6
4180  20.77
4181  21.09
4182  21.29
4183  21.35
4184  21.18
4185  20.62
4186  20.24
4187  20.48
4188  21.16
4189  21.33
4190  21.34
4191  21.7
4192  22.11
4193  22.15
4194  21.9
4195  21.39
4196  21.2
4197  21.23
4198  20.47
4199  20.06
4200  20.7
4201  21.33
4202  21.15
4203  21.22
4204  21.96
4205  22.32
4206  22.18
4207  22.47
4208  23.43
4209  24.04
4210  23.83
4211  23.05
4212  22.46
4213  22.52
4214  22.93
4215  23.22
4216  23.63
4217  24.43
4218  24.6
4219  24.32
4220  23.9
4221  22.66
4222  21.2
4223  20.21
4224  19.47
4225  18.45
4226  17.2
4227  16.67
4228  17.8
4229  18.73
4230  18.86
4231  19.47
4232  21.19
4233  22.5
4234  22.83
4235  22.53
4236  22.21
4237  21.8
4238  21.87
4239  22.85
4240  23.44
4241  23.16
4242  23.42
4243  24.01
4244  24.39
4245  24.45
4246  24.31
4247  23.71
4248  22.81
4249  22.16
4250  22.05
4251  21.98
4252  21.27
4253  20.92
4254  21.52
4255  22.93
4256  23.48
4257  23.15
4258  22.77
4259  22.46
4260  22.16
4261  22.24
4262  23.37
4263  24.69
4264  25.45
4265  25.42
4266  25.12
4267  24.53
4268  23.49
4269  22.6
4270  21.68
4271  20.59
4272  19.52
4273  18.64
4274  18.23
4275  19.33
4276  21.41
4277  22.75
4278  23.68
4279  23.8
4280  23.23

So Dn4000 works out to 1.8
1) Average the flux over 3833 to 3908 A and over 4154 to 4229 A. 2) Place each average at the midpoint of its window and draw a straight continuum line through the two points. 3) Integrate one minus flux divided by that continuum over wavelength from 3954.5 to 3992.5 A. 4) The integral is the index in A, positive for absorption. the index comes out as 2.92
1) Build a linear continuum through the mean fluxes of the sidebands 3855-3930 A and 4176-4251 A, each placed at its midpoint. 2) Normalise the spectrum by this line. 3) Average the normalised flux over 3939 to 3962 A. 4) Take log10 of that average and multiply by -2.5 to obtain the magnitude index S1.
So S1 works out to 0.05 mag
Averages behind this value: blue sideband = 13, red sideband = 21.8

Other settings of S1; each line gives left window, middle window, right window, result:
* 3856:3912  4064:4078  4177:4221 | -0.11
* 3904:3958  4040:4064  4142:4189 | -0.19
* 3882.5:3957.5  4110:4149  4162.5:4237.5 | -0.13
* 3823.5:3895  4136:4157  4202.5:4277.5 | -0.12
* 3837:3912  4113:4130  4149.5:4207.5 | -0.10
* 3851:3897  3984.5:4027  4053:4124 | -0.20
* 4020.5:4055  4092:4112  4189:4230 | 0.06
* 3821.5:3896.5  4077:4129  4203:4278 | -0.16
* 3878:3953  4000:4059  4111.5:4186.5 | -0.24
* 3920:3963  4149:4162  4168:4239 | -0.13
